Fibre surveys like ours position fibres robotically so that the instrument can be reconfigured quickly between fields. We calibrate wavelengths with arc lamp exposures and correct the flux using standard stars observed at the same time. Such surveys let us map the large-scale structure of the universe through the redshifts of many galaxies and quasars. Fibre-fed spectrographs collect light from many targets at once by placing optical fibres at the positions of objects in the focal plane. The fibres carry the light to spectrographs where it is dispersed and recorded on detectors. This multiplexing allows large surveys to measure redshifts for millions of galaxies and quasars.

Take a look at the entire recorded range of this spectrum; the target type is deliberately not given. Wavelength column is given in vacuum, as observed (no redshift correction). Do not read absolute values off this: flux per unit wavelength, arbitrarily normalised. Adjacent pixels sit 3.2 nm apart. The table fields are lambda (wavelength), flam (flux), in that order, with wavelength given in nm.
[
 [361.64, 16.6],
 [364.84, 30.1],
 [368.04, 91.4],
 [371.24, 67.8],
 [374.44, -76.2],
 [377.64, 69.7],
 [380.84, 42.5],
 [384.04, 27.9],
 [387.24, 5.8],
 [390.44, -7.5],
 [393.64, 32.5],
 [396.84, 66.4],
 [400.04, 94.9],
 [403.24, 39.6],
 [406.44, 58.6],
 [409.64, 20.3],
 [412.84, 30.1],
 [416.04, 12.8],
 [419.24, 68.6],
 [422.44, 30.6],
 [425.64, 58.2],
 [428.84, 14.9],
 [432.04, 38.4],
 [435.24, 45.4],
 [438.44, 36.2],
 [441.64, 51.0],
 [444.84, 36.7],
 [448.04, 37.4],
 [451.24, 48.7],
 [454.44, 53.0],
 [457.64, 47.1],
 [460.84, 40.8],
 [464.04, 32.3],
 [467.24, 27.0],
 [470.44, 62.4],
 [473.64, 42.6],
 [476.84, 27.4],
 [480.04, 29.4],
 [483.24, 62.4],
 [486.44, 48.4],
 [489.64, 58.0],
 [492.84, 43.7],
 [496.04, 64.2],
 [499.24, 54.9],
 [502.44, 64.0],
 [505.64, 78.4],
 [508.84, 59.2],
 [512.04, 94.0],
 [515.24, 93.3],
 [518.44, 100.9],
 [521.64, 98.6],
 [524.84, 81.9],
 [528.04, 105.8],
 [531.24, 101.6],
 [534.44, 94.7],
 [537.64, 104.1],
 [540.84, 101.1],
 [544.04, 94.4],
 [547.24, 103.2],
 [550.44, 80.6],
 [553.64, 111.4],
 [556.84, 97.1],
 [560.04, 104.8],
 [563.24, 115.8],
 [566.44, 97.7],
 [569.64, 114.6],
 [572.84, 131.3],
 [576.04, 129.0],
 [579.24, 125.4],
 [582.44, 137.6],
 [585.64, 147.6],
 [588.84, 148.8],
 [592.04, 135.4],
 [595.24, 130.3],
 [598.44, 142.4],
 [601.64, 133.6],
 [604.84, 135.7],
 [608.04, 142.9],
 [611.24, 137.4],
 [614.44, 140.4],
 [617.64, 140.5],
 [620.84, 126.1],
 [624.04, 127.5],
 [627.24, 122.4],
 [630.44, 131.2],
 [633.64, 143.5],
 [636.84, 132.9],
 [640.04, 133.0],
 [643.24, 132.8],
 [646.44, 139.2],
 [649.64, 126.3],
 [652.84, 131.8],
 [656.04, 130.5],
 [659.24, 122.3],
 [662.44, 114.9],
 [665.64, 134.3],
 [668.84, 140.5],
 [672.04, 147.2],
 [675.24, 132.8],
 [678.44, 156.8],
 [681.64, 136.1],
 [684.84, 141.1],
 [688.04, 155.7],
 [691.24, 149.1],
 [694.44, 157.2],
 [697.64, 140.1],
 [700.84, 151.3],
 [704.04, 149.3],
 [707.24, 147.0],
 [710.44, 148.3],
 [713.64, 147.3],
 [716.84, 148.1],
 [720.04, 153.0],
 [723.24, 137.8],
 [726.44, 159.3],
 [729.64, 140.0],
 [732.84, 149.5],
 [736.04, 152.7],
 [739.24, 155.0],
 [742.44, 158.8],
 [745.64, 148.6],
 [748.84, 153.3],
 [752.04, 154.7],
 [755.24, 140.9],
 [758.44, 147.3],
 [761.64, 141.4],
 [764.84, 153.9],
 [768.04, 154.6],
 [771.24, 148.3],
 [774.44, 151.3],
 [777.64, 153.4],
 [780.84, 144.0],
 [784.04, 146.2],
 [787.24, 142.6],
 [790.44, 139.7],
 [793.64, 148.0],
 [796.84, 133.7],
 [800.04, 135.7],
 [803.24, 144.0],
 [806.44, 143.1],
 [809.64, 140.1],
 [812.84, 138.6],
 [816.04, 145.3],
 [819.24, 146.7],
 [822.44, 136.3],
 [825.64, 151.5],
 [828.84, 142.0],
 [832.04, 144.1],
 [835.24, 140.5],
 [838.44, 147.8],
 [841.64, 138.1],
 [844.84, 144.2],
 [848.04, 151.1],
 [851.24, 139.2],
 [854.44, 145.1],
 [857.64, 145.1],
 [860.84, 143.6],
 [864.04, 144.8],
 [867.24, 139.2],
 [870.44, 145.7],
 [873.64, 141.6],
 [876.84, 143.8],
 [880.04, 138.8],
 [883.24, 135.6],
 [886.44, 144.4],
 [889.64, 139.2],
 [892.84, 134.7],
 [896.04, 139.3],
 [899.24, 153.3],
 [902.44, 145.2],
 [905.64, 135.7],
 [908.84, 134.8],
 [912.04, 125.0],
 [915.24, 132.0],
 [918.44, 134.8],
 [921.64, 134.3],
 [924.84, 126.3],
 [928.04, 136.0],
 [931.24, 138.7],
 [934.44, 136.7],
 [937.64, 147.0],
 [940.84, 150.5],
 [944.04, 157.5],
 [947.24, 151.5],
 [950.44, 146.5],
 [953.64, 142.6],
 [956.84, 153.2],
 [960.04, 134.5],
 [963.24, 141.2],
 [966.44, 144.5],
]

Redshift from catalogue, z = 0.280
